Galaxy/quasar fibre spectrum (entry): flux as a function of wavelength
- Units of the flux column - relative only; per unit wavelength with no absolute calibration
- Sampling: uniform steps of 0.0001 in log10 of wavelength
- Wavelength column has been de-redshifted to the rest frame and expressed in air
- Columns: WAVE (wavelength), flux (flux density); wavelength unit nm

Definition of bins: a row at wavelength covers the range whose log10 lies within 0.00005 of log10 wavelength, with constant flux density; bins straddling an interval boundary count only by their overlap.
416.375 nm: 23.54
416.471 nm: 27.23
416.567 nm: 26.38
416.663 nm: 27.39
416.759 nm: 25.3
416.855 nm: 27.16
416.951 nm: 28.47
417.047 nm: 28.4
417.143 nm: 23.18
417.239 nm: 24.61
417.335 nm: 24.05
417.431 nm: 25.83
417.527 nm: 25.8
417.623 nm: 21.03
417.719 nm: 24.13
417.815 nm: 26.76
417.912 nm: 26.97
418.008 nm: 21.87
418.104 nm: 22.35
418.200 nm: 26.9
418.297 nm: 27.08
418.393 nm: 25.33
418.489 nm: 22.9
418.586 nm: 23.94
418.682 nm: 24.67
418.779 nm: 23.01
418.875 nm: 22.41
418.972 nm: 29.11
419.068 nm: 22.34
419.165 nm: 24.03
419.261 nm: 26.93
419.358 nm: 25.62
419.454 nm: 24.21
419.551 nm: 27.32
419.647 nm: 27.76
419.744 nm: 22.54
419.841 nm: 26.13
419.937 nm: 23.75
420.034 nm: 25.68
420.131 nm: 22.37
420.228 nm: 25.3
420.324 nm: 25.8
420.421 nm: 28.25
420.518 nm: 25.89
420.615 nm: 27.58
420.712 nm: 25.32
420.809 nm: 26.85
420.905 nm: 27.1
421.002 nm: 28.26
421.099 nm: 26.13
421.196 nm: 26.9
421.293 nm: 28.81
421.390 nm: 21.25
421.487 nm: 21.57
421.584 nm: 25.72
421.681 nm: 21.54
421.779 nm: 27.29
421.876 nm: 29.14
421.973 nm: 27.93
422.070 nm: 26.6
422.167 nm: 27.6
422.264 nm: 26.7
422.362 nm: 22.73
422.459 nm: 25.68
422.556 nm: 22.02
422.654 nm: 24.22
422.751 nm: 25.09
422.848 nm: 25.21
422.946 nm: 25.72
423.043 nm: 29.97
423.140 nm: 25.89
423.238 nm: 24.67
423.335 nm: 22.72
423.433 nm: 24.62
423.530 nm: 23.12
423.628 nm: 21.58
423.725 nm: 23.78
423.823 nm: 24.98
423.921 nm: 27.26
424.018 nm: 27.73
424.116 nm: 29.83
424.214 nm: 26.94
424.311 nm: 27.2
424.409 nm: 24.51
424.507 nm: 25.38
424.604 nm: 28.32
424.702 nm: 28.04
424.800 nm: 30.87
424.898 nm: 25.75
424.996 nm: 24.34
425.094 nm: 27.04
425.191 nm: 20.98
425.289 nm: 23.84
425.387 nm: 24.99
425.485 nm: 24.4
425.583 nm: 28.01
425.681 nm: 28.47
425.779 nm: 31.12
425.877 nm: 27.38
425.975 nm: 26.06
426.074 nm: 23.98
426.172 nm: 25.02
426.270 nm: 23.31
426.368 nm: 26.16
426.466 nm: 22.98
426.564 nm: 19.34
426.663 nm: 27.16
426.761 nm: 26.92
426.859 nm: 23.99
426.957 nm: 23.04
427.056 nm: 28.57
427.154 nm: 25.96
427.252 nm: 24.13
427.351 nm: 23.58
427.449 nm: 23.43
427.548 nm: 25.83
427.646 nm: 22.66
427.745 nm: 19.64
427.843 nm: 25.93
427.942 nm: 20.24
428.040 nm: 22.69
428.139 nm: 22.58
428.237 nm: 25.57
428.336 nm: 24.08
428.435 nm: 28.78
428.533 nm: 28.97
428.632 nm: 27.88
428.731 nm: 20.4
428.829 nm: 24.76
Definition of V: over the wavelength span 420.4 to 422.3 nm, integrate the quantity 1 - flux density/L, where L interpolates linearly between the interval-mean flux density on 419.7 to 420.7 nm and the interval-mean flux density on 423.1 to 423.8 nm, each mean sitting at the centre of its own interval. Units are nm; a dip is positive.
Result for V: -0.12 nm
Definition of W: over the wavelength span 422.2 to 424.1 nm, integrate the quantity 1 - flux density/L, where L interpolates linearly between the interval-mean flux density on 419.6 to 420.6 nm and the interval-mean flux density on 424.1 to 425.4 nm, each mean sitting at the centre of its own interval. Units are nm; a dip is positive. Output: 0.07 nm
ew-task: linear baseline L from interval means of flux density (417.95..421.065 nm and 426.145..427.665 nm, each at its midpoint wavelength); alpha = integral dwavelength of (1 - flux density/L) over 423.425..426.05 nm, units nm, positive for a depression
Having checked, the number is -0.15 nm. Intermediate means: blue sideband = 25.3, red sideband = 24.5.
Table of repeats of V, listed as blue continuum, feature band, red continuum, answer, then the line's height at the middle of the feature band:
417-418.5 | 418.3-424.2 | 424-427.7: -0.05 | 25.2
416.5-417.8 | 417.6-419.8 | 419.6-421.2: 0.08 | 25.8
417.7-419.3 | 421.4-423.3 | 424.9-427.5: -0.04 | 25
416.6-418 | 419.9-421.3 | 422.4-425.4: -0.04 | 25.6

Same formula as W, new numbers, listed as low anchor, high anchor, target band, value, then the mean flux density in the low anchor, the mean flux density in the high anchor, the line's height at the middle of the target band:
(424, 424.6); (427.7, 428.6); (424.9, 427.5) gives 0.054 nm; 27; 24.4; 25.7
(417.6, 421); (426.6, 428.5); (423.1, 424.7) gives -0.053 nm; 25.2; 24.5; 24.8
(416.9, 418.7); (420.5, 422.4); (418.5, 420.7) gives 0.030 nm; 25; 26.1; 25.5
